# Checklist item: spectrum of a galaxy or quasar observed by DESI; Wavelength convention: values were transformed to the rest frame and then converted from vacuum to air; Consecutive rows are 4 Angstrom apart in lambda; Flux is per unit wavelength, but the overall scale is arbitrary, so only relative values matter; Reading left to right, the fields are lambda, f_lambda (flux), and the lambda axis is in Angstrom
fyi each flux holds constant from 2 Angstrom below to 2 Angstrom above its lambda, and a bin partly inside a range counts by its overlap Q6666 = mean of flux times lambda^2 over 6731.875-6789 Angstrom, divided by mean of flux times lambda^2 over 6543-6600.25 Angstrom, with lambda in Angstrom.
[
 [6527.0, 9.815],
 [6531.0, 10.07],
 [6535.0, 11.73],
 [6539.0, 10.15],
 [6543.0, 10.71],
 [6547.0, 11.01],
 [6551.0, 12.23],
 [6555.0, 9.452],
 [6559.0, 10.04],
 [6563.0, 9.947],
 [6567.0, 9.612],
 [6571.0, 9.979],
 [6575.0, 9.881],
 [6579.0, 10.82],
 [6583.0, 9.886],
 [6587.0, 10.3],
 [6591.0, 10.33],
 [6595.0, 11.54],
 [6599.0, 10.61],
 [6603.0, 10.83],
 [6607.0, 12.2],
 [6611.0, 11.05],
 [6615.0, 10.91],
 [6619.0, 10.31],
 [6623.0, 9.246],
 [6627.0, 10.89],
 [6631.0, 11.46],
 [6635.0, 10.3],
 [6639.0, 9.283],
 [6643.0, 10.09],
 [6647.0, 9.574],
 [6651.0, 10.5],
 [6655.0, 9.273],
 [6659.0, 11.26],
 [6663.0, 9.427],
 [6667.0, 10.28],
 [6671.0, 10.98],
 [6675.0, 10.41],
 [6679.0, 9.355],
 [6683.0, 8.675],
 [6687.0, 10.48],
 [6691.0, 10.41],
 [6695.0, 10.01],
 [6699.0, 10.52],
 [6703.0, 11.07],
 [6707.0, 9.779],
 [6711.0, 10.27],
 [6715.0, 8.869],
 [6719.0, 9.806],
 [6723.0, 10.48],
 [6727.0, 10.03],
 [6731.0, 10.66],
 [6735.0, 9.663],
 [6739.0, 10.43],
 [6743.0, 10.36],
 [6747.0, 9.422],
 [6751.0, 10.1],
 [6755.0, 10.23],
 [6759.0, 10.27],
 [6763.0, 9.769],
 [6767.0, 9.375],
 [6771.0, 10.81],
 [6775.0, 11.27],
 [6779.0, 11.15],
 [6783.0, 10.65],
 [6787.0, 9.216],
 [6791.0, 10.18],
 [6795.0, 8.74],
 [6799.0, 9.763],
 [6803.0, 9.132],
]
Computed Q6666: 1.04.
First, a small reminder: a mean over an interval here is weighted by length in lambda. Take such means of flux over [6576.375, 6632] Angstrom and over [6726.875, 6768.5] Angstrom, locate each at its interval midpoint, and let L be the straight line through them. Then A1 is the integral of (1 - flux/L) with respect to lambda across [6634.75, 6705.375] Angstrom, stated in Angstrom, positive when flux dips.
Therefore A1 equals 2.06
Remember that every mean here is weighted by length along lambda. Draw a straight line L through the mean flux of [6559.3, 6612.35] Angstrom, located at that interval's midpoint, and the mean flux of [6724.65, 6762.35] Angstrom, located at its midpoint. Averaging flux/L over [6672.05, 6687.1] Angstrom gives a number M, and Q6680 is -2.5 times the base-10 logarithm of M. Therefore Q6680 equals 0.062 mag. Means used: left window 10.5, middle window 9.71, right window 10.1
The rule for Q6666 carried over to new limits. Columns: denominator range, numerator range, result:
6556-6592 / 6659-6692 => 1.03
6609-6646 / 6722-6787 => 1.03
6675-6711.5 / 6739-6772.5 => 1.02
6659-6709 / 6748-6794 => 1.03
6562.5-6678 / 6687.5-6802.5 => 1.01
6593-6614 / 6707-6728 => 0.91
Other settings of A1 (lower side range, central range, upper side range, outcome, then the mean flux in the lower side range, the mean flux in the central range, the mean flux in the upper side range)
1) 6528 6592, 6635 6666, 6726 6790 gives 1.1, 10.4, 9.95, 10.2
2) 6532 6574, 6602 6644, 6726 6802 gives -1.1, 10.5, 10.6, 10.1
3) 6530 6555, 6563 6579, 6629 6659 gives 1.1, 10.9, 9.96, 10.1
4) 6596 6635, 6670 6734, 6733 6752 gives 1.0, 10.8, 10.1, 9.99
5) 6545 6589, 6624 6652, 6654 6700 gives -0.2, 10.3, 10.3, 10.1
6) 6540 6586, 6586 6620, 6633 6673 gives -2.4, 10.3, 10.9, 10.1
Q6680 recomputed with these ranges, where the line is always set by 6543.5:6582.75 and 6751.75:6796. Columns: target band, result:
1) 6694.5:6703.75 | -0.03 mag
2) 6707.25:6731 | 0.03 mag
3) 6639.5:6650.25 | 0.05 mag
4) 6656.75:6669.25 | -0.01 mag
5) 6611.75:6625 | 0.01 mag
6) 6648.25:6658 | 0.03 mag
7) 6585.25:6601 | -0.04 mag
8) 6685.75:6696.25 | -0.01 mag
